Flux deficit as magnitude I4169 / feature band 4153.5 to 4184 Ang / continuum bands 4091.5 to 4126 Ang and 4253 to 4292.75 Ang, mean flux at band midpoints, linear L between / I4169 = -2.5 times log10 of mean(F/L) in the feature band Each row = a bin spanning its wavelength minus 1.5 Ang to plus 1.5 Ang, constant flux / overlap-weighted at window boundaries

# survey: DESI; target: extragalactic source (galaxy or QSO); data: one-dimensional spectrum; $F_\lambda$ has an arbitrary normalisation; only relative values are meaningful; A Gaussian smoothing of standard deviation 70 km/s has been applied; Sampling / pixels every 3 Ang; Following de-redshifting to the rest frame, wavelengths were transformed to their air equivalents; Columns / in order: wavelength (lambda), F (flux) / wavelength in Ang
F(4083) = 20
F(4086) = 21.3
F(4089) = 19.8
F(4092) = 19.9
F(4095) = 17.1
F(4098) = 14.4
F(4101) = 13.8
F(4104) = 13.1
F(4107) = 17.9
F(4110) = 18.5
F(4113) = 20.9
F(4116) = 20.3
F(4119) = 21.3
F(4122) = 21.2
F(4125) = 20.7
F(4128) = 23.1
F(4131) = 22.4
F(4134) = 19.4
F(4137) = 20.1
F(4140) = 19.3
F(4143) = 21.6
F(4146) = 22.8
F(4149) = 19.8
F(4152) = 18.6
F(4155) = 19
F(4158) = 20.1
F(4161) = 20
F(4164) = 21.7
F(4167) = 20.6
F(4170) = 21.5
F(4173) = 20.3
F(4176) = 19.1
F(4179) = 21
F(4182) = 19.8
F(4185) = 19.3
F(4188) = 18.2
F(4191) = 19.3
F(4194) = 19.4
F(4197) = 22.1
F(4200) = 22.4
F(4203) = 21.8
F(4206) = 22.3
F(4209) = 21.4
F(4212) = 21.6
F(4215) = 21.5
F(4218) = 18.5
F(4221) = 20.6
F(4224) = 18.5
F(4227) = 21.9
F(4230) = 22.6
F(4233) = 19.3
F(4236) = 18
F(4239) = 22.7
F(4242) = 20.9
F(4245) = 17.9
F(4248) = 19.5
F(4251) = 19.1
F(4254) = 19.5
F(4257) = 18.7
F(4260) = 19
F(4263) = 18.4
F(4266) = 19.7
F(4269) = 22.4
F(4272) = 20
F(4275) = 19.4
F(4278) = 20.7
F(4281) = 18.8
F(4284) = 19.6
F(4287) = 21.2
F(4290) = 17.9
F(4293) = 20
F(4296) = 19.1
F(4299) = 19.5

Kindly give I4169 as -0.09 mag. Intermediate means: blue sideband 18.2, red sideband 19.7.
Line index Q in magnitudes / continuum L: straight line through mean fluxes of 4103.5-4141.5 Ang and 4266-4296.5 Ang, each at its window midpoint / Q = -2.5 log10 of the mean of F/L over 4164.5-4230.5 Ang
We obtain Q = -0.033 mag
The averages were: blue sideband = 20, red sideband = 19.9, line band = 20.6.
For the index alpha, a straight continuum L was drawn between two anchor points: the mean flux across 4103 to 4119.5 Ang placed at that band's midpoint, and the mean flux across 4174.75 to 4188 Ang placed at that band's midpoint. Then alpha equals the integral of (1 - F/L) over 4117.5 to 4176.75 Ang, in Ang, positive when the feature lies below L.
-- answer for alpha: -4.6 Ang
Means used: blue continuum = 18.7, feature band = 20.6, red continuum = 19.6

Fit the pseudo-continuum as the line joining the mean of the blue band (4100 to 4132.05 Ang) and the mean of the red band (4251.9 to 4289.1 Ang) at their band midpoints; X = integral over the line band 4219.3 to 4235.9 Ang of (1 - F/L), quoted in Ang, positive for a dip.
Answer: -0.6 Ang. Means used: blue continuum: 19.4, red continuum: 19.7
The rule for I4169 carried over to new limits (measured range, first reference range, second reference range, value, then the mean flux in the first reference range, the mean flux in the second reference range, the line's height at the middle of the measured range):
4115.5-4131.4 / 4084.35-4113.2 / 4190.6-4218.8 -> -0.171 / 17.5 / 21.2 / 18.4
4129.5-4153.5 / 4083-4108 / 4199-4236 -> -0.102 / 17.3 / 20.9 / 18.7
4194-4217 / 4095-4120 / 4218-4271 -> -0.131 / 17.4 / 19.9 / 19.2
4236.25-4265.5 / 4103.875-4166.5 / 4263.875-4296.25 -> 0.028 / 20.2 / 19.9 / 20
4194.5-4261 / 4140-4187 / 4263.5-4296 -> -0.020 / 20.3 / 19.9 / 20.1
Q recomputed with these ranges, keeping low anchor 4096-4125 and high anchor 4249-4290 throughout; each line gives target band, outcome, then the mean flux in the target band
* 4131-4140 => -0.10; 20.1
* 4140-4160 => -0.10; 20.2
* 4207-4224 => -0.08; 20.6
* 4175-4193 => -0.04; 19.5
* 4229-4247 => -0.04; 20.1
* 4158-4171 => -0.12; 20.8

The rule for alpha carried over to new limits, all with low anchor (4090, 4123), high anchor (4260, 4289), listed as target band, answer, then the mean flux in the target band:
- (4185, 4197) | -0.3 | 19.4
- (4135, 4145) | -1.1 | 20.4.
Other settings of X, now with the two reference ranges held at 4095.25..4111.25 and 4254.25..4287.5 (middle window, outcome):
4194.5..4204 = -2.0 Ang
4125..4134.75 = -3.2 Ang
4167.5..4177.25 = -1.7 Ang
